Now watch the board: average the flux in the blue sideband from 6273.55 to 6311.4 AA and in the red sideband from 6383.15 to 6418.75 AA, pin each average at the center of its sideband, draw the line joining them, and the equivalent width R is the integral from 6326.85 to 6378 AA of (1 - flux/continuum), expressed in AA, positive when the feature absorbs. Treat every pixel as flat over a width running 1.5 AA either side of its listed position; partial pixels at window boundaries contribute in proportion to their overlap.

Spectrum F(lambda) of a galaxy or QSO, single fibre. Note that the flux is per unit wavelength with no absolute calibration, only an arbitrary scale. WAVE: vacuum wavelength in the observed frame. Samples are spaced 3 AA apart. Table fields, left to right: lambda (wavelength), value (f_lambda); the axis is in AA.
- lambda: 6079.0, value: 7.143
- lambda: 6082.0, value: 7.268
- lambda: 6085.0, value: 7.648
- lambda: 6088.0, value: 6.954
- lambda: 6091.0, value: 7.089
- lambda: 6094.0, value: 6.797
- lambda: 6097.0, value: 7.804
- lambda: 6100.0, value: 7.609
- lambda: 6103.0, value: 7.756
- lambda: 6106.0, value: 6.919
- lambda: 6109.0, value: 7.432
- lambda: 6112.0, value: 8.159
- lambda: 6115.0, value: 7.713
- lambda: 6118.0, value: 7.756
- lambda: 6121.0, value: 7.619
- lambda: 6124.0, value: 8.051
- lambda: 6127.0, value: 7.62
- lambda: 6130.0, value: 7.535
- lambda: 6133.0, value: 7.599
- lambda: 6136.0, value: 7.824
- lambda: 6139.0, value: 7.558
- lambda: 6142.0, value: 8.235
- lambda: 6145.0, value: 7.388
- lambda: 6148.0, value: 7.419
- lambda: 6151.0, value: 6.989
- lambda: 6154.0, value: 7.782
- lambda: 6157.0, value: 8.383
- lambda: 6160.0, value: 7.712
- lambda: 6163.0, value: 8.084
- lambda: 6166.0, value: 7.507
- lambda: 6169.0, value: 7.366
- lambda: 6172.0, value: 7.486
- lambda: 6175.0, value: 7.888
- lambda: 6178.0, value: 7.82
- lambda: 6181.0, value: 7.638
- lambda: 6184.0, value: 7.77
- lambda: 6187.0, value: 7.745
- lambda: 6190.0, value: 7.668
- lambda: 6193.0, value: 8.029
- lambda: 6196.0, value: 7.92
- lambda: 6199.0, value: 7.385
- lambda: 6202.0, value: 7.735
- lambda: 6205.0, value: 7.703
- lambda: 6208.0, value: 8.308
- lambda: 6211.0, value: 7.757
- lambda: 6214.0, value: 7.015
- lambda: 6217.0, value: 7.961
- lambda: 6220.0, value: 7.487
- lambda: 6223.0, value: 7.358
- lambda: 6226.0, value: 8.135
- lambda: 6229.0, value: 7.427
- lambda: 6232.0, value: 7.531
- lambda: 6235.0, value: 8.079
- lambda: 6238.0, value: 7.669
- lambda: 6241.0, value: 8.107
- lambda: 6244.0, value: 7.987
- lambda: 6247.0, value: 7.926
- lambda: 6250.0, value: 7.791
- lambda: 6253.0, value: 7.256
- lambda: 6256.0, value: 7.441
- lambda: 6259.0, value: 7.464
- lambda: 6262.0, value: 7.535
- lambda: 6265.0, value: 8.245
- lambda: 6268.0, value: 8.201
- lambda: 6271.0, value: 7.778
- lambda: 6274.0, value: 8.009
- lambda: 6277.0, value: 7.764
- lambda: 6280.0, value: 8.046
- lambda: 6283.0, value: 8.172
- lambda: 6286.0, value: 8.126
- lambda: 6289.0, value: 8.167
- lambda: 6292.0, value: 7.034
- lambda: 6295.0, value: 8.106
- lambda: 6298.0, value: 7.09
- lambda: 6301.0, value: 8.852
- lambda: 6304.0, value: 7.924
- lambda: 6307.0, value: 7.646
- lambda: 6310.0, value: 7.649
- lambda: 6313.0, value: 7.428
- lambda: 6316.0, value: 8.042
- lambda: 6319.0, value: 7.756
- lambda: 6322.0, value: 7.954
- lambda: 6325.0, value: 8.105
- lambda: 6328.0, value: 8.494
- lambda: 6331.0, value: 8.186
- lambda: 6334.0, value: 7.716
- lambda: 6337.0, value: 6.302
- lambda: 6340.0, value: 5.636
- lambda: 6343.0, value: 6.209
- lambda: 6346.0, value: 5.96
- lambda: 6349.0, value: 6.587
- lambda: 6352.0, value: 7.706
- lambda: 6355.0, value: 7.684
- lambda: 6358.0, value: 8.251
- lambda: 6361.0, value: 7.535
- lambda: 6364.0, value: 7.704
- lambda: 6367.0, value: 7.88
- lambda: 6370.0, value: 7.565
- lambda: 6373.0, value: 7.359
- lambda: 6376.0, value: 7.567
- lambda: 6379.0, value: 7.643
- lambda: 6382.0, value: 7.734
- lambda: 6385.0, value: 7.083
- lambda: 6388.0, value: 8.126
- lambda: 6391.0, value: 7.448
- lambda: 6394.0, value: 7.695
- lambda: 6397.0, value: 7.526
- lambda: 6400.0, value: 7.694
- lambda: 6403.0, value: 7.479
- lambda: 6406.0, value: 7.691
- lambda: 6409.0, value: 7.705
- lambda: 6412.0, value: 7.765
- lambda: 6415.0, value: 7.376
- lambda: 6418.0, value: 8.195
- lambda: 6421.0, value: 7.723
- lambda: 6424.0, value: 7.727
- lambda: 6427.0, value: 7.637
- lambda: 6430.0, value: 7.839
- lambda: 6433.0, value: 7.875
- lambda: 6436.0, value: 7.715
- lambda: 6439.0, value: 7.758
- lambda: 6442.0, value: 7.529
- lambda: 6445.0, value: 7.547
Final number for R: 2.9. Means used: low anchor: 7.89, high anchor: 7.64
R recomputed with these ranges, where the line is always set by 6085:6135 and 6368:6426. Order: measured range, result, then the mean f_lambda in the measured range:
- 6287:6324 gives -1.0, 7.81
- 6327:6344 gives 1.2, 7.08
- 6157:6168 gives -0.4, 7.83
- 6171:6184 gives -0.3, 7.72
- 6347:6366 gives 0.2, 7.54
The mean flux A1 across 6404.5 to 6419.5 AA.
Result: 7.75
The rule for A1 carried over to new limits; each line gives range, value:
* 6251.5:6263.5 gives 7.42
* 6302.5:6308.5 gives 7.79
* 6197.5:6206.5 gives 7.61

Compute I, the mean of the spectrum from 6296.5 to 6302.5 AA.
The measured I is 7.97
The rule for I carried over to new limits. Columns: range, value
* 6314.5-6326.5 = 7.96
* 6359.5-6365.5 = 7.62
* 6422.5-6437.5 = 7.76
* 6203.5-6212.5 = 7.92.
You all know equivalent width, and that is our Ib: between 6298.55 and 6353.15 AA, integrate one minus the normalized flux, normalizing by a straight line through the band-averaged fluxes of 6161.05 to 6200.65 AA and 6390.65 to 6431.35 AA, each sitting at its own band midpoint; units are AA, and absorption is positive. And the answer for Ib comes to 1.8 AA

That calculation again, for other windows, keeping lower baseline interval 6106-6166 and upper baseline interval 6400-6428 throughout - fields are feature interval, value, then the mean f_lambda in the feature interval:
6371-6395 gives 0.4 AA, 7.58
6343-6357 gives 1.4 AA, 6.95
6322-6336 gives -0.6 AA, 8.04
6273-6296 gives -0.7 AA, 7.92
